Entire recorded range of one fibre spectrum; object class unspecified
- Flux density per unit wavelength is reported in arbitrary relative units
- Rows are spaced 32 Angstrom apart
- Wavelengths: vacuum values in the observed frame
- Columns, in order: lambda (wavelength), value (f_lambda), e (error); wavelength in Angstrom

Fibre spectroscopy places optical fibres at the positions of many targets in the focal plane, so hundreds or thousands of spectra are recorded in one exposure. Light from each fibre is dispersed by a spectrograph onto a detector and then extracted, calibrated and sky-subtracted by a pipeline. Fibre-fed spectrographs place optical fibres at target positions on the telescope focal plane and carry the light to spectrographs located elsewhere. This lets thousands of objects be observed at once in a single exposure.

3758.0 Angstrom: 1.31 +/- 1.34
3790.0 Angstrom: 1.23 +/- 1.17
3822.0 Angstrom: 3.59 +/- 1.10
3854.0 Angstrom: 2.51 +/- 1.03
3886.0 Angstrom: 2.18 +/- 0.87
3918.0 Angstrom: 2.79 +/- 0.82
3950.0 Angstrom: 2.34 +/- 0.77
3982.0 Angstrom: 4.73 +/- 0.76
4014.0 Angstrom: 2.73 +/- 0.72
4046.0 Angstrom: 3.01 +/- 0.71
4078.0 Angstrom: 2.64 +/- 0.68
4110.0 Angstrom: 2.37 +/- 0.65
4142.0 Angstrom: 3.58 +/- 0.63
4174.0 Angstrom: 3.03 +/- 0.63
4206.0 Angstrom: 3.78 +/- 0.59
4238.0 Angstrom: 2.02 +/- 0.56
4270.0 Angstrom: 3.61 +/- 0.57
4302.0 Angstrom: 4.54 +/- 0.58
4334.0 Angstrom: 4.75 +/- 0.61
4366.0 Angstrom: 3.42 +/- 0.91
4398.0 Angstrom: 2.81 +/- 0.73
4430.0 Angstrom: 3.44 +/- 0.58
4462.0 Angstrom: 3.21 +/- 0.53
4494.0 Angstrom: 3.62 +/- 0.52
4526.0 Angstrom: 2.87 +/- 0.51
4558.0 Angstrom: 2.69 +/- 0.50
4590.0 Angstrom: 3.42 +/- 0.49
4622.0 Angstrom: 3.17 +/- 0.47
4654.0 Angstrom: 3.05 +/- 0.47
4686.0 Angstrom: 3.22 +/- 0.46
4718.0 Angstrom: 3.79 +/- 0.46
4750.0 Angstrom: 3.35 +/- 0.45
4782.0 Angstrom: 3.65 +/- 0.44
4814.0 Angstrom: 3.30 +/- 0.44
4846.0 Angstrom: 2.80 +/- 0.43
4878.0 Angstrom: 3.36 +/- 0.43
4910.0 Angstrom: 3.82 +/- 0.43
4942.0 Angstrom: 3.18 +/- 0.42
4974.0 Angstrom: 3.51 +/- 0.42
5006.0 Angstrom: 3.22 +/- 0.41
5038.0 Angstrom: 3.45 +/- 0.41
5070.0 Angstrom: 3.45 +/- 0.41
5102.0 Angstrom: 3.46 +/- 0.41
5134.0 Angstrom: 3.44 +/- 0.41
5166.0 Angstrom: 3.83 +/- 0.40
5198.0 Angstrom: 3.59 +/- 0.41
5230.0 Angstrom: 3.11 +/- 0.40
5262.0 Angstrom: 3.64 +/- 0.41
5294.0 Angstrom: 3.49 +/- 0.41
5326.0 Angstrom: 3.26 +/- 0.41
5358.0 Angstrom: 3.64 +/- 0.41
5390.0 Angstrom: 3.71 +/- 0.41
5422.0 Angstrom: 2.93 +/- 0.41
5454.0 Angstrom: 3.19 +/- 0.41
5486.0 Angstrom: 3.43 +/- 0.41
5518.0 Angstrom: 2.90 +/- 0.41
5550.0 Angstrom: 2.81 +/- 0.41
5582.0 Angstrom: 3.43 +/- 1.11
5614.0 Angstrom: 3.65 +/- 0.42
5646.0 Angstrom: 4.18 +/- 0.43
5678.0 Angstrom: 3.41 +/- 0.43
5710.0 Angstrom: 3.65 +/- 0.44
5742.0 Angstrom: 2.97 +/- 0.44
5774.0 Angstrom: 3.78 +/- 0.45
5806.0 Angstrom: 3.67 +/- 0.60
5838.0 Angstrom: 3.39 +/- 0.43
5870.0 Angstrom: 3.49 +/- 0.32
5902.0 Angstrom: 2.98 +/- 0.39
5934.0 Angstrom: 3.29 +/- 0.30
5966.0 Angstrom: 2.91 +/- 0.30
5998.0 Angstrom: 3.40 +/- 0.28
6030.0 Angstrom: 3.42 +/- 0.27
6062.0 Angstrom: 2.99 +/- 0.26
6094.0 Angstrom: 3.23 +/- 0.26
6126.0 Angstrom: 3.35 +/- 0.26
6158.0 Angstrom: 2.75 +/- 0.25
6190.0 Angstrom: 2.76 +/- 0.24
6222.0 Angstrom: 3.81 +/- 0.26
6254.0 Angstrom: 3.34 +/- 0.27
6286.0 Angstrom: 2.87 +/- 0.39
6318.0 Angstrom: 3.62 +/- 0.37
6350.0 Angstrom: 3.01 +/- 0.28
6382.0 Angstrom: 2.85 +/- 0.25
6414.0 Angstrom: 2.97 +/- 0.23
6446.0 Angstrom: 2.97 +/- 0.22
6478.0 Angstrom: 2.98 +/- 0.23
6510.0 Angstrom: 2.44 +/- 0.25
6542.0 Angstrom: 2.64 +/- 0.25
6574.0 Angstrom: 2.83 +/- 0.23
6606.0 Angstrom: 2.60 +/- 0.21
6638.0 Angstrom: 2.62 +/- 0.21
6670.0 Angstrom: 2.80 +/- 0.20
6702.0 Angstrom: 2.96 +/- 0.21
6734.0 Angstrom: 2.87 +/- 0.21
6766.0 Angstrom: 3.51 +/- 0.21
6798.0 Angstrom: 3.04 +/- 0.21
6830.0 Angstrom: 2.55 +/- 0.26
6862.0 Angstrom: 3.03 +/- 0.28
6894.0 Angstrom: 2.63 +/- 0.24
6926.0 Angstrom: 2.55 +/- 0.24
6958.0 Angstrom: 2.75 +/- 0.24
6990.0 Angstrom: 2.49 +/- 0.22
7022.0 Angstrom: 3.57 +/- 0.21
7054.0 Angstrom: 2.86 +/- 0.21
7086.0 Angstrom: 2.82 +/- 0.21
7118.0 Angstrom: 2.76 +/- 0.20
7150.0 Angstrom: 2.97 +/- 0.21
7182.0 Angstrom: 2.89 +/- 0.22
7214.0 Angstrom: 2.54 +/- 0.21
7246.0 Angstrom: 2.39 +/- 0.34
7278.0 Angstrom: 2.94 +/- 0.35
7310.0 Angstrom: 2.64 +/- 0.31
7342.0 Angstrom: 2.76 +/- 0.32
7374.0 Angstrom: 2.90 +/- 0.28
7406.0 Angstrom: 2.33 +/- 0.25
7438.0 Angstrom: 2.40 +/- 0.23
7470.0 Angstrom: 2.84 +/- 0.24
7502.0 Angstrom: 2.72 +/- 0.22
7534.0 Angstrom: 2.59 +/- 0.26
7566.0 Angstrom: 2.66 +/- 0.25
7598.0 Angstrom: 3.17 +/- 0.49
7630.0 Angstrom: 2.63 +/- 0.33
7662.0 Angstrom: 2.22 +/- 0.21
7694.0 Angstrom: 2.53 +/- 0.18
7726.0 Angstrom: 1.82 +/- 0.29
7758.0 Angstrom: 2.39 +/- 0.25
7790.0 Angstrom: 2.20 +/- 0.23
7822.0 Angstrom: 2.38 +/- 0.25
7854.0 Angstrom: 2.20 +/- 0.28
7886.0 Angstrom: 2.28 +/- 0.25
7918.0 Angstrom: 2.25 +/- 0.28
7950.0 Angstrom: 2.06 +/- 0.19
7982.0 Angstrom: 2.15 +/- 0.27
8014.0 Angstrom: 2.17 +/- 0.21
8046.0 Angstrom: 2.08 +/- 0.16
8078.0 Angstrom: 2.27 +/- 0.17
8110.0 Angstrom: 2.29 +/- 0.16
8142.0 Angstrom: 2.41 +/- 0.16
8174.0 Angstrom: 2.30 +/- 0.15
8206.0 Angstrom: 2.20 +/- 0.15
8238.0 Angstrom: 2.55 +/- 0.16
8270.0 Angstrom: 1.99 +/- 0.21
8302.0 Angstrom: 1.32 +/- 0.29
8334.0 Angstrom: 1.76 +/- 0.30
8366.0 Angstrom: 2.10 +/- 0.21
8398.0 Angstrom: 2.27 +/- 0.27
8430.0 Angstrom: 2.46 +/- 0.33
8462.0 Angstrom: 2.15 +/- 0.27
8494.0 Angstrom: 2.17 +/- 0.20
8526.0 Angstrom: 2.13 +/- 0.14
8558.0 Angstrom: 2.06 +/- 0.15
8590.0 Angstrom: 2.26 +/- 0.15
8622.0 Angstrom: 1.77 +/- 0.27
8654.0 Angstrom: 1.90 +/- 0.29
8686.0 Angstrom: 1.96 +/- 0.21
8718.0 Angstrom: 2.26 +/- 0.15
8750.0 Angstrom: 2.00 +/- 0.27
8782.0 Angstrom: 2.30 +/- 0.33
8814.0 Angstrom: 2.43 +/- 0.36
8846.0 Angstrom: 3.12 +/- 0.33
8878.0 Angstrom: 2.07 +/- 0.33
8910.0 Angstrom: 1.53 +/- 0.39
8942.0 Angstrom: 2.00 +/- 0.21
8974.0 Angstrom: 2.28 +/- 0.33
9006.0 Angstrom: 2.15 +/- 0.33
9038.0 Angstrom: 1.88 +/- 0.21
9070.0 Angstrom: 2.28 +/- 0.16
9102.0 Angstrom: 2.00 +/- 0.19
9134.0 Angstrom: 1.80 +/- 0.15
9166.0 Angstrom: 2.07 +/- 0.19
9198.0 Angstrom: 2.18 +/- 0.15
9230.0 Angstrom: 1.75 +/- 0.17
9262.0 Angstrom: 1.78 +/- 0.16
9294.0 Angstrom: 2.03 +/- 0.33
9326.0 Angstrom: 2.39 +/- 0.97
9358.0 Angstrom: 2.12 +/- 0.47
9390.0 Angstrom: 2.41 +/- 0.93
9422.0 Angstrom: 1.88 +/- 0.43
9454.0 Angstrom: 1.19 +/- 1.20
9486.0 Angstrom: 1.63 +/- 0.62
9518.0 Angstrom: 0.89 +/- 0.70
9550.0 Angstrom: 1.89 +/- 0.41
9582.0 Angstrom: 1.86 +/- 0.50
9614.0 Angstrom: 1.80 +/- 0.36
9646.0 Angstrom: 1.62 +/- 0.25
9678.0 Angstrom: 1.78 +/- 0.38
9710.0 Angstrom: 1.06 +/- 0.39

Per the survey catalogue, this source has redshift 0.349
